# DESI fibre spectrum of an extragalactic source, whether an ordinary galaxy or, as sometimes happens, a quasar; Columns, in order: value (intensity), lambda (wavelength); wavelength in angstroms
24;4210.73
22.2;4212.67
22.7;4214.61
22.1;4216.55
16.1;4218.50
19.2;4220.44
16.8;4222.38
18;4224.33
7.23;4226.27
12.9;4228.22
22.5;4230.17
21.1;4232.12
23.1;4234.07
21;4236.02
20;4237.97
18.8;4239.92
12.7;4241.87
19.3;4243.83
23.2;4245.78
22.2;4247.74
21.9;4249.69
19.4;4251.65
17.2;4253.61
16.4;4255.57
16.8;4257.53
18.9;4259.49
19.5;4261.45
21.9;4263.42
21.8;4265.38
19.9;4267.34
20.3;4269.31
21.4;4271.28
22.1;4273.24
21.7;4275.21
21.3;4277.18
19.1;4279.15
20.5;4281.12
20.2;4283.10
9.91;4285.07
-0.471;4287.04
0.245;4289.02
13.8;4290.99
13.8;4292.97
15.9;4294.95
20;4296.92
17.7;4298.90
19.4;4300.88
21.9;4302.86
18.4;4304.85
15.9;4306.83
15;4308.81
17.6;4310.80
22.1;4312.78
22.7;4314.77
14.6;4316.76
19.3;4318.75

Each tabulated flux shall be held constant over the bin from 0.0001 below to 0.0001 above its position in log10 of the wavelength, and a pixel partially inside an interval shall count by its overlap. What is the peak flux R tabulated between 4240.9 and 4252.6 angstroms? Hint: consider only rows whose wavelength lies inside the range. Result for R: 23.2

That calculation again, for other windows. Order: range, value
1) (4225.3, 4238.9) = 23.1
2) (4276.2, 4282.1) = 21.3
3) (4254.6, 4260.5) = 18.9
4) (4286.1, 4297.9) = 20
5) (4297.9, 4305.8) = 21.9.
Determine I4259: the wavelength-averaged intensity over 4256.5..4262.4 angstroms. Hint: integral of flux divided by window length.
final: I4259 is 18.4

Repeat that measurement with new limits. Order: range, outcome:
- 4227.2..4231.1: 17.5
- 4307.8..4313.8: 18.2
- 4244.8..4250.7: 22.4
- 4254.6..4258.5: 16.6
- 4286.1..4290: -0.109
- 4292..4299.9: 16.9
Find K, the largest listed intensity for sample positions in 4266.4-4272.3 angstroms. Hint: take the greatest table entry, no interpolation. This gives 21.4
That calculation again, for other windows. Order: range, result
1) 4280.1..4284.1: 20.5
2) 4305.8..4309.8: 15.9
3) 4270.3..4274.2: 22.1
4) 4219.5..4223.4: 19.2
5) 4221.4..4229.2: 18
